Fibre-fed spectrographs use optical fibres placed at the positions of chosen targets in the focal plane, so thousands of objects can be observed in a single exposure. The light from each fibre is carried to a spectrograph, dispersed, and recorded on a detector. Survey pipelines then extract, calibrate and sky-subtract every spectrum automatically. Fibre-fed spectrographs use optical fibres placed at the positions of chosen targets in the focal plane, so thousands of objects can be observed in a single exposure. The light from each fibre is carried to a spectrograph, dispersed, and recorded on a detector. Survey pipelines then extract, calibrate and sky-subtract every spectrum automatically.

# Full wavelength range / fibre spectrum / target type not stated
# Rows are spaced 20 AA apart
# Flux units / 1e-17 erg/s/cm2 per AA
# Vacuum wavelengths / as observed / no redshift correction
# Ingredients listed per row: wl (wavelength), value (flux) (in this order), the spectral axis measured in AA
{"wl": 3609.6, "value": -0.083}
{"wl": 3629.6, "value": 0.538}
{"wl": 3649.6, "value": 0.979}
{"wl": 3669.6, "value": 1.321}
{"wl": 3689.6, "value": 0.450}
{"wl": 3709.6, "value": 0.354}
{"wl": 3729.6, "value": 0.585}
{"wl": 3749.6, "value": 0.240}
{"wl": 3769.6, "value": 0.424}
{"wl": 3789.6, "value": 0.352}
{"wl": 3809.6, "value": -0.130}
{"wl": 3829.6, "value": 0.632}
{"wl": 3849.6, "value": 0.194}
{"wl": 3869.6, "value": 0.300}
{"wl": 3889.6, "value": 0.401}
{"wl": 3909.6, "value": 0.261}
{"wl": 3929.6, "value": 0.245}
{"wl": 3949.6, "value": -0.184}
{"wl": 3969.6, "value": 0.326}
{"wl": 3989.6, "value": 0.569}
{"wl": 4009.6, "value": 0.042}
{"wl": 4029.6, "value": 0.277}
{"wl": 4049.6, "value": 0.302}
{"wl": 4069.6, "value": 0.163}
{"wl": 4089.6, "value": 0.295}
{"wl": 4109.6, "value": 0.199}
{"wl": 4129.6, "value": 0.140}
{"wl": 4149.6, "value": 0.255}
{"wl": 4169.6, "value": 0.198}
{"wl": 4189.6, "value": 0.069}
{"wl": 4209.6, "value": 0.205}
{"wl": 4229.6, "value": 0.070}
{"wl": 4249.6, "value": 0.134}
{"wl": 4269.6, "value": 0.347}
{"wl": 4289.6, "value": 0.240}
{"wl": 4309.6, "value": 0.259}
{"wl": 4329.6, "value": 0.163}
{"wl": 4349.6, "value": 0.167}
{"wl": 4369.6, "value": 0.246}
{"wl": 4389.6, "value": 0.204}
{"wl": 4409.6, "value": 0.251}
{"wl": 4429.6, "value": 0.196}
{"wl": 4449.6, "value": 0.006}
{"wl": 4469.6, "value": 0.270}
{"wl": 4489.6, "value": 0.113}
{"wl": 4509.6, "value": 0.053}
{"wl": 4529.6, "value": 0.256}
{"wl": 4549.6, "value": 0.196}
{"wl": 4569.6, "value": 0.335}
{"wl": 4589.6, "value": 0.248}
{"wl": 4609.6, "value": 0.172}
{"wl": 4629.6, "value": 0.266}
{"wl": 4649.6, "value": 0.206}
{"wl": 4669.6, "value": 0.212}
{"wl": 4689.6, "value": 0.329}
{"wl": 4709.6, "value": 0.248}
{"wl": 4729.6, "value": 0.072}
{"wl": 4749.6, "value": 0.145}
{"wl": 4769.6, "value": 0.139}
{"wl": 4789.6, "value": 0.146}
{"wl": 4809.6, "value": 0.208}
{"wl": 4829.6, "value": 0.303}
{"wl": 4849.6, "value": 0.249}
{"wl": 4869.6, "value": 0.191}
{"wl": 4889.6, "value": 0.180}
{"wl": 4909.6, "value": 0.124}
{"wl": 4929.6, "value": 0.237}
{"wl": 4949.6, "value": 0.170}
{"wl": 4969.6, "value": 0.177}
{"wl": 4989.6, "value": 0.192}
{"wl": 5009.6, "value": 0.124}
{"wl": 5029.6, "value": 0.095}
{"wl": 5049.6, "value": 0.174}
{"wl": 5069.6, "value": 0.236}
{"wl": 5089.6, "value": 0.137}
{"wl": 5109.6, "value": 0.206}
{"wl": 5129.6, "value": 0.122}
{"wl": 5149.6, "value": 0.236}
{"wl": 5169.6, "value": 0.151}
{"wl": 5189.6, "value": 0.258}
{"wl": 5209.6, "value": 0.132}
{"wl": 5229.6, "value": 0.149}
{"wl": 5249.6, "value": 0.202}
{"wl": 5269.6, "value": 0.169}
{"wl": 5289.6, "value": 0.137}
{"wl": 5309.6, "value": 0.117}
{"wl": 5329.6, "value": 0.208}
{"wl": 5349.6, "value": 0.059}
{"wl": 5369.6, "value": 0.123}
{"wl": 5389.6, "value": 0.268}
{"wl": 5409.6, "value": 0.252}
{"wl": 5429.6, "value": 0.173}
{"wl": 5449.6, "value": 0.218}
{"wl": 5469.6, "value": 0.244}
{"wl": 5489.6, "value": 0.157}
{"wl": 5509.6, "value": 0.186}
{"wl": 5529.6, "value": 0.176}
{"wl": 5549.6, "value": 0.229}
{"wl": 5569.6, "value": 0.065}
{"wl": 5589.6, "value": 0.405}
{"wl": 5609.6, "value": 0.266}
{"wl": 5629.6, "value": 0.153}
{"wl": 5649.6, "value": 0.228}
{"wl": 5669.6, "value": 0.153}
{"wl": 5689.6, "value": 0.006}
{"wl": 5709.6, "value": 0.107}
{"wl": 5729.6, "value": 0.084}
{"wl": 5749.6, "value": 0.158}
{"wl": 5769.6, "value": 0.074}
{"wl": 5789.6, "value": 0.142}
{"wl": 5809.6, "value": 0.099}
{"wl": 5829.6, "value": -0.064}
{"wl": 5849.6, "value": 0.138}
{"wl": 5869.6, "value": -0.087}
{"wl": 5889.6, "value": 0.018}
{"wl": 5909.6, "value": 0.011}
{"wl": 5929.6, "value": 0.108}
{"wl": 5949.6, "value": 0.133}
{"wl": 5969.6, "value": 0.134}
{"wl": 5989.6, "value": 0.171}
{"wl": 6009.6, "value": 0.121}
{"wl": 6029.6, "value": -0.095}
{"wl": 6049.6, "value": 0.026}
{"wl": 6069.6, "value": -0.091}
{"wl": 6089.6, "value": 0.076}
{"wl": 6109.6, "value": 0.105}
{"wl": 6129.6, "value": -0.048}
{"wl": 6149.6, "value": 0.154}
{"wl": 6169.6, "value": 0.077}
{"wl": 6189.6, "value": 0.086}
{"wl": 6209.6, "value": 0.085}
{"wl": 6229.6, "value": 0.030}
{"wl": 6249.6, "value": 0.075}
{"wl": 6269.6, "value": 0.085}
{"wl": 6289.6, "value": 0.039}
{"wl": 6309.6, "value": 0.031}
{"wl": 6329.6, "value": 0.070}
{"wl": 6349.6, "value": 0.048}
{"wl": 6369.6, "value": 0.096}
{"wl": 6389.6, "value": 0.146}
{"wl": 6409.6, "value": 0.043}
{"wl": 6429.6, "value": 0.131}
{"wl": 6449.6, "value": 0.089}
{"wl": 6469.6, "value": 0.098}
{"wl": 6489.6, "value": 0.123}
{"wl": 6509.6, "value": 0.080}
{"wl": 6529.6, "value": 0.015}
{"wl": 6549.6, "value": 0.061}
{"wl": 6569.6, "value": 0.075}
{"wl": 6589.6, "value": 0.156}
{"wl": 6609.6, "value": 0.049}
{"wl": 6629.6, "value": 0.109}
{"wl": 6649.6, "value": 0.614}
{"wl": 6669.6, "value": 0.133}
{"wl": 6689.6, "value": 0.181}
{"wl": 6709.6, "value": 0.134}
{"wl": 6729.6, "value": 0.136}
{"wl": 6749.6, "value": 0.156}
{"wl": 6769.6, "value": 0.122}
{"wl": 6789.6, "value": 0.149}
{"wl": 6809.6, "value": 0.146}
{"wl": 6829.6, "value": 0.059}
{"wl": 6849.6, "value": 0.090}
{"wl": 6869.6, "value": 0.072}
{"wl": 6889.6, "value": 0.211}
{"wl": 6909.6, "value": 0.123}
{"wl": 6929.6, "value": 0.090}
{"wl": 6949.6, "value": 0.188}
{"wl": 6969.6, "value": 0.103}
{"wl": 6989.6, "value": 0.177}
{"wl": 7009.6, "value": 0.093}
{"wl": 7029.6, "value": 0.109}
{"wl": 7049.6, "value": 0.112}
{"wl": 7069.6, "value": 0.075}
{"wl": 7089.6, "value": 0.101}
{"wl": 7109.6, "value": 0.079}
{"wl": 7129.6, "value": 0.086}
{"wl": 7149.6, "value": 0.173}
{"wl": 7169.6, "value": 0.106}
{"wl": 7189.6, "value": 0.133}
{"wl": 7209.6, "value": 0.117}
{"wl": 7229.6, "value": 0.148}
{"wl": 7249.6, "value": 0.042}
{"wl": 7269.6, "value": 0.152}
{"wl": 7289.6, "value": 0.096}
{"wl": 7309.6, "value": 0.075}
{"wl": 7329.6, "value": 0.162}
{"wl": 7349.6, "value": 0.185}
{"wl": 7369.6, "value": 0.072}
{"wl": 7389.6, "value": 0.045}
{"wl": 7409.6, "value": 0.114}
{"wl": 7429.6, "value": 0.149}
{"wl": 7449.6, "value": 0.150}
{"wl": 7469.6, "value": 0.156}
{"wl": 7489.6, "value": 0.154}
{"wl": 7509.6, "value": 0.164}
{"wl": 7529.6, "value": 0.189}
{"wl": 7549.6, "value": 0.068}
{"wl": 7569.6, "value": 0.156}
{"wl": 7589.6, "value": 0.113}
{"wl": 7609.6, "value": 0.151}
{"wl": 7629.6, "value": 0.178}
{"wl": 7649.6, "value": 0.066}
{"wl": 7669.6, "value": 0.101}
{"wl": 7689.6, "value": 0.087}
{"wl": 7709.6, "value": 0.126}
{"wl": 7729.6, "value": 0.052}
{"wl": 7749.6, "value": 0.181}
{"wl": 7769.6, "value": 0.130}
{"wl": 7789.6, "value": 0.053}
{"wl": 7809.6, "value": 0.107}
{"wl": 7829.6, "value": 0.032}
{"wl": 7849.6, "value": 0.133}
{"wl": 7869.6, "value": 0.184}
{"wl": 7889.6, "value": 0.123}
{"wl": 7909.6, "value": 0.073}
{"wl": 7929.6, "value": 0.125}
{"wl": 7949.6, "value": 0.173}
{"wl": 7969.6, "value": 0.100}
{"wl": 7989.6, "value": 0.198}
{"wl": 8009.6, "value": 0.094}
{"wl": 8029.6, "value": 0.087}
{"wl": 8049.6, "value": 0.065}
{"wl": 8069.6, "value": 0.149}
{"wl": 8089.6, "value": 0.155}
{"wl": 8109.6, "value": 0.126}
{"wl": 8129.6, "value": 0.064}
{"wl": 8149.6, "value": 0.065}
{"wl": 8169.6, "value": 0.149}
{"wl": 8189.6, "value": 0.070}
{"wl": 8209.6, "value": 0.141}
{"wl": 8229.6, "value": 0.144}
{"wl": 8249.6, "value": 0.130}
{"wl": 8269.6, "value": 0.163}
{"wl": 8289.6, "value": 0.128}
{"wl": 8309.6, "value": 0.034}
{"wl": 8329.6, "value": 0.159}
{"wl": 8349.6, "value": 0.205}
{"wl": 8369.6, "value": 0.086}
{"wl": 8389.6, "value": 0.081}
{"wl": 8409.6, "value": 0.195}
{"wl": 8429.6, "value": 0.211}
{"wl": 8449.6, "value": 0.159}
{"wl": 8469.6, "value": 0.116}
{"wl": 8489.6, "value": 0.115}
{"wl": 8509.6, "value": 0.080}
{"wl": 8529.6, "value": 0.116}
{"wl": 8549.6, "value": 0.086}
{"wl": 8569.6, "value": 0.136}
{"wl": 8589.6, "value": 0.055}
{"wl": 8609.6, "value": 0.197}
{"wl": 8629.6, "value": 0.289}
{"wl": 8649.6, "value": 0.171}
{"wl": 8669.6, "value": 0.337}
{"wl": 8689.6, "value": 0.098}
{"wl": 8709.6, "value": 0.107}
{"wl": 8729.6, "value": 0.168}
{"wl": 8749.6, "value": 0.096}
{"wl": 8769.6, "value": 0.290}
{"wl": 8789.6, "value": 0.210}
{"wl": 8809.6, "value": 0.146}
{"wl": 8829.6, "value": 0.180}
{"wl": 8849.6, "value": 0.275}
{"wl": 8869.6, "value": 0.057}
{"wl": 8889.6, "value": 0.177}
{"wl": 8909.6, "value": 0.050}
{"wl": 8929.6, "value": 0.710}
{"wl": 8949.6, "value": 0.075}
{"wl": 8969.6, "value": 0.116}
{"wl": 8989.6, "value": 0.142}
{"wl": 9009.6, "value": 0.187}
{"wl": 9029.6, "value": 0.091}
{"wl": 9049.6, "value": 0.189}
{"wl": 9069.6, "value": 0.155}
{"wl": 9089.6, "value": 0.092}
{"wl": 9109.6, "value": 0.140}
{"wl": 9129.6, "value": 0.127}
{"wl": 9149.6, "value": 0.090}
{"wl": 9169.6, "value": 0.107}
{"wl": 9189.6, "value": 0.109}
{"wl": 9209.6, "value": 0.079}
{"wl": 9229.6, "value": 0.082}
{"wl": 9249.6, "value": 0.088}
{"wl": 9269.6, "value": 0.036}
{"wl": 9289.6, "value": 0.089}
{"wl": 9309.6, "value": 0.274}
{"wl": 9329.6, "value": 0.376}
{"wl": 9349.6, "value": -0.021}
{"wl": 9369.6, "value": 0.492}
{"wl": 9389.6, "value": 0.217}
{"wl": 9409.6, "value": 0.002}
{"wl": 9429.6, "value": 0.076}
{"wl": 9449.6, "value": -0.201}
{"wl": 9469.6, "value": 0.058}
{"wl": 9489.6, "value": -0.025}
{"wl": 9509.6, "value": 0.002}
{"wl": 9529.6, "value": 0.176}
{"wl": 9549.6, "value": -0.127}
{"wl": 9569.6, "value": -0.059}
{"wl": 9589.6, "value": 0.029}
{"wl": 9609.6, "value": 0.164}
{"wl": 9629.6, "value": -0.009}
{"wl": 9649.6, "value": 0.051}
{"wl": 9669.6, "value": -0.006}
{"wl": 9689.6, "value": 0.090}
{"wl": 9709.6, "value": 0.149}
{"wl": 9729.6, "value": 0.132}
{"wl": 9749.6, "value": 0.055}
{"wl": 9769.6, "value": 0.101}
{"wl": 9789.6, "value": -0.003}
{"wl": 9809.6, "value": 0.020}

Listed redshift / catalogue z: 0.78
